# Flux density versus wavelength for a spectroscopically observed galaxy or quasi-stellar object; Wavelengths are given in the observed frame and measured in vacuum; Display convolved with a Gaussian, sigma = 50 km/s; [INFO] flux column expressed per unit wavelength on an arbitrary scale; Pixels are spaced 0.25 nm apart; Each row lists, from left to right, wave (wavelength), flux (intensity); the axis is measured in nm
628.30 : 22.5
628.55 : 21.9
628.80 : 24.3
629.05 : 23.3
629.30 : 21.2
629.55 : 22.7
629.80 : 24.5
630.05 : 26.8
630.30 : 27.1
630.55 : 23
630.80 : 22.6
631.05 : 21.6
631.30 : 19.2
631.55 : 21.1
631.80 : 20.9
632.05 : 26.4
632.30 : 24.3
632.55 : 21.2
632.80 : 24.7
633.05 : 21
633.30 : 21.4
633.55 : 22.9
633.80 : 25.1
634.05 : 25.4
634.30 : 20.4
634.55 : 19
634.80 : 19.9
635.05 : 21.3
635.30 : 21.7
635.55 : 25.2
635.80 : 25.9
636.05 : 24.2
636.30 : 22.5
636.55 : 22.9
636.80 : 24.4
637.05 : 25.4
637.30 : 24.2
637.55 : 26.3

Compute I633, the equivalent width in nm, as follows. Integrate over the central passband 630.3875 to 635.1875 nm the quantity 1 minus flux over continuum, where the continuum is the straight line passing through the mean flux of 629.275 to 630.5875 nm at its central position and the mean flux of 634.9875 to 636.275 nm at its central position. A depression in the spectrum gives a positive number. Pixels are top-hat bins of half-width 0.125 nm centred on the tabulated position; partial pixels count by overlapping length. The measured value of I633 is 0.376 nm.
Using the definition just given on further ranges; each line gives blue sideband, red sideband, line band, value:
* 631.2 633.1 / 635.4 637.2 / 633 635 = 0.12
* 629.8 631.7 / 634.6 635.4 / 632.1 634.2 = -0.15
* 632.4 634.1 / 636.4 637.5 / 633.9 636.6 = 0.13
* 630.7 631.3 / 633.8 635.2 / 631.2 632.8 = -0.07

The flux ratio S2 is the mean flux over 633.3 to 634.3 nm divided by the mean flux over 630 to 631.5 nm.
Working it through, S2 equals 1.02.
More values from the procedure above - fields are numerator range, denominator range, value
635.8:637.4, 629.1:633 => 1.04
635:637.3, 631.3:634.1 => 1.04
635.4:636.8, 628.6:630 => 1.03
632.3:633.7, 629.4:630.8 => 0.92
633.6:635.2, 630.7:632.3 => 0.99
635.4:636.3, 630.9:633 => 1.10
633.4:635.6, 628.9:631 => 0.93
